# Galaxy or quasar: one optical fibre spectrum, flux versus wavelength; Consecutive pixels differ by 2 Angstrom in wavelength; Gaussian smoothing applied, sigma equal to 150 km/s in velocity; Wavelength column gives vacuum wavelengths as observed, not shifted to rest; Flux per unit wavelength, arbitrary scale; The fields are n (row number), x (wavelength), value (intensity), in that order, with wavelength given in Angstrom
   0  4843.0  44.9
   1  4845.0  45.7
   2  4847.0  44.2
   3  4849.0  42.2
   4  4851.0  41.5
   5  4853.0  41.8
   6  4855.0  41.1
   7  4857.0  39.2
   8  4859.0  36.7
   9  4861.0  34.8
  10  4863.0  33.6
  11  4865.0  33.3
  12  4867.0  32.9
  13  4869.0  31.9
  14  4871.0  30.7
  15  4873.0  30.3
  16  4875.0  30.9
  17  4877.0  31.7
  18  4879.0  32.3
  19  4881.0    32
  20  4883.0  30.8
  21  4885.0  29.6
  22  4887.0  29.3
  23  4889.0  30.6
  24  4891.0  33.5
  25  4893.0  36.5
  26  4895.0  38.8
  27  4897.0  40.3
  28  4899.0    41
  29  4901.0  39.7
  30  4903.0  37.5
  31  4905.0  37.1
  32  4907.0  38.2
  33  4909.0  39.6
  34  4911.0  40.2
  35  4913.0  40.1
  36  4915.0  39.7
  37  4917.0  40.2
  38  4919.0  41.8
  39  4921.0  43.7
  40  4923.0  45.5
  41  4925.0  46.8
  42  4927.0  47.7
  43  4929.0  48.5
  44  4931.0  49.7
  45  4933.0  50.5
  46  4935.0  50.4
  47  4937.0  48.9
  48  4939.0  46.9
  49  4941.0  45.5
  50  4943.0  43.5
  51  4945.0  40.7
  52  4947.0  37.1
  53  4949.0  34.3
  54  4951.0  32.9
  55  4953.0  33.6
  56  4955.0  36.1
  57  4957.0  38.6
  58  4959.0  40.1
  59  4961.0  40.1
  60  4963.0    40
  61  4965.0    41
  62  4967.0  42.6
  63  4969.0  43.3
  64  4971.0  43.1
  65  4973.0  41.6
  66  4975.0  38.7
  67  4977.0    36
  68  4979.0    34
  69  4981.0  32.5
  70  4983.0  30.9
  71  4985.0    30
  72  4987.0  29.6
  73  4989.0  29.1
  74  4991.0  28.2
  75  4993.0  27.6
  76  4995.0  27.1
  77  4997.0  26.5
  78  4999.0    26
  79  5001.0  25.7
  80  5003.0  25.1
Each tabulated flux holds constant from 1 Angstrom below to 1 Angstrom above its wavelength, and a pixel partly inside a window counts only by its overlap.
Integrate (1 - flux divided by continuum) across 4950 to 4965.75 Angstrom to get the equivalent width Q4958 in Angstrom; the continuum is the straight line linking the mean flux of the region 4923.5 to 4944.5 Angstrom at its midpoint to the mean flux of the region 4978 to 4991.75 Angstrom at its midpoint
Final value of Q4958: 0.7 Angstrom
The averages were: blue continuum 47.6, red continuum 30.7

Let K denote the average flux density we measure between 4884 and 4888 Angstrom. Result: 29.5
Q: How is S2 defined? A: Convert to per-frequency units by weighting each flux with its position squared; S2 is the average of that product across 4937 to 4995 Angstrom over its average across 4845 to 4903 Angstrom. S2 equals 1.08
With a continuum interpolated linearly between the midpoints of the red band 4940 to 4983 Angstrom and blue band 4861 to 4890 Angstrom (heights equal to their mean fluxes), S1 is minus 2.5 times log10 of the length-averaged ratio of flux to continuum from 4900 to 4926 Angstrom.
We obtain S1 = -0.18 mag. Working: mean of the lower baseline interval 31.5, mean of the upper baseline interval 38.6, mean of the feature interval 40.8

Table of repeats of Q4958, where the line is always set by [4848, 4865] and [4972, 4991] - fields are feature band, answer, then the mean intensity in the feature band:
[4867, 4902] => 3.6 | 33.5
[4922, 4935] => -4.7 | 48.3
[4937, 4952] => -2.5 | 40.7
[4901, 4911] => -0.5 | 38.5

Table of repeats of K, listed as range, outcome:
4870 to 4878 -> 30.9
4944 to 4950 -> 37.4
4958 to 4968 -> 40.8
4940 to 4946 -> 43.2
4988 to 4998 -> 27.7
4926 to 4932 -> 48.6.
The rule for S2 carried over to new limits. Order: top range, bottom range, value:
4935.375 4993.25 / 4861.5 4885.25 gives 1.23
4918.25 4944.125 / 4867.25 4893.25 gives 1.52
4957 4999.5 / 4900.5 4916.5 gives 0.92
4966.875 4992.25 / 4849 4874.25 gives 1.02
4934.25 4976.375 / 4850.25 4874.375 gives 1.19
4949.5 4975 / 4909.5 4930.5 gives 0.92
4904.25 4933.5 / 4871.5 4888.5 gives 1.42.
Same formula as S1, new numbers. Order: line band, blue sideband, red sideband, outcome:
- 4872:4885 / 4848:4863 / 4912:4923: 0.27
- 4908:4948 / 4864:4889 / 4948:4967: -0.25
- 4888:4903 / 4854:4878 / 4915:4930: 0.07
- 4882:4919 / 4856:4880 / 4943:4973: -0.05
